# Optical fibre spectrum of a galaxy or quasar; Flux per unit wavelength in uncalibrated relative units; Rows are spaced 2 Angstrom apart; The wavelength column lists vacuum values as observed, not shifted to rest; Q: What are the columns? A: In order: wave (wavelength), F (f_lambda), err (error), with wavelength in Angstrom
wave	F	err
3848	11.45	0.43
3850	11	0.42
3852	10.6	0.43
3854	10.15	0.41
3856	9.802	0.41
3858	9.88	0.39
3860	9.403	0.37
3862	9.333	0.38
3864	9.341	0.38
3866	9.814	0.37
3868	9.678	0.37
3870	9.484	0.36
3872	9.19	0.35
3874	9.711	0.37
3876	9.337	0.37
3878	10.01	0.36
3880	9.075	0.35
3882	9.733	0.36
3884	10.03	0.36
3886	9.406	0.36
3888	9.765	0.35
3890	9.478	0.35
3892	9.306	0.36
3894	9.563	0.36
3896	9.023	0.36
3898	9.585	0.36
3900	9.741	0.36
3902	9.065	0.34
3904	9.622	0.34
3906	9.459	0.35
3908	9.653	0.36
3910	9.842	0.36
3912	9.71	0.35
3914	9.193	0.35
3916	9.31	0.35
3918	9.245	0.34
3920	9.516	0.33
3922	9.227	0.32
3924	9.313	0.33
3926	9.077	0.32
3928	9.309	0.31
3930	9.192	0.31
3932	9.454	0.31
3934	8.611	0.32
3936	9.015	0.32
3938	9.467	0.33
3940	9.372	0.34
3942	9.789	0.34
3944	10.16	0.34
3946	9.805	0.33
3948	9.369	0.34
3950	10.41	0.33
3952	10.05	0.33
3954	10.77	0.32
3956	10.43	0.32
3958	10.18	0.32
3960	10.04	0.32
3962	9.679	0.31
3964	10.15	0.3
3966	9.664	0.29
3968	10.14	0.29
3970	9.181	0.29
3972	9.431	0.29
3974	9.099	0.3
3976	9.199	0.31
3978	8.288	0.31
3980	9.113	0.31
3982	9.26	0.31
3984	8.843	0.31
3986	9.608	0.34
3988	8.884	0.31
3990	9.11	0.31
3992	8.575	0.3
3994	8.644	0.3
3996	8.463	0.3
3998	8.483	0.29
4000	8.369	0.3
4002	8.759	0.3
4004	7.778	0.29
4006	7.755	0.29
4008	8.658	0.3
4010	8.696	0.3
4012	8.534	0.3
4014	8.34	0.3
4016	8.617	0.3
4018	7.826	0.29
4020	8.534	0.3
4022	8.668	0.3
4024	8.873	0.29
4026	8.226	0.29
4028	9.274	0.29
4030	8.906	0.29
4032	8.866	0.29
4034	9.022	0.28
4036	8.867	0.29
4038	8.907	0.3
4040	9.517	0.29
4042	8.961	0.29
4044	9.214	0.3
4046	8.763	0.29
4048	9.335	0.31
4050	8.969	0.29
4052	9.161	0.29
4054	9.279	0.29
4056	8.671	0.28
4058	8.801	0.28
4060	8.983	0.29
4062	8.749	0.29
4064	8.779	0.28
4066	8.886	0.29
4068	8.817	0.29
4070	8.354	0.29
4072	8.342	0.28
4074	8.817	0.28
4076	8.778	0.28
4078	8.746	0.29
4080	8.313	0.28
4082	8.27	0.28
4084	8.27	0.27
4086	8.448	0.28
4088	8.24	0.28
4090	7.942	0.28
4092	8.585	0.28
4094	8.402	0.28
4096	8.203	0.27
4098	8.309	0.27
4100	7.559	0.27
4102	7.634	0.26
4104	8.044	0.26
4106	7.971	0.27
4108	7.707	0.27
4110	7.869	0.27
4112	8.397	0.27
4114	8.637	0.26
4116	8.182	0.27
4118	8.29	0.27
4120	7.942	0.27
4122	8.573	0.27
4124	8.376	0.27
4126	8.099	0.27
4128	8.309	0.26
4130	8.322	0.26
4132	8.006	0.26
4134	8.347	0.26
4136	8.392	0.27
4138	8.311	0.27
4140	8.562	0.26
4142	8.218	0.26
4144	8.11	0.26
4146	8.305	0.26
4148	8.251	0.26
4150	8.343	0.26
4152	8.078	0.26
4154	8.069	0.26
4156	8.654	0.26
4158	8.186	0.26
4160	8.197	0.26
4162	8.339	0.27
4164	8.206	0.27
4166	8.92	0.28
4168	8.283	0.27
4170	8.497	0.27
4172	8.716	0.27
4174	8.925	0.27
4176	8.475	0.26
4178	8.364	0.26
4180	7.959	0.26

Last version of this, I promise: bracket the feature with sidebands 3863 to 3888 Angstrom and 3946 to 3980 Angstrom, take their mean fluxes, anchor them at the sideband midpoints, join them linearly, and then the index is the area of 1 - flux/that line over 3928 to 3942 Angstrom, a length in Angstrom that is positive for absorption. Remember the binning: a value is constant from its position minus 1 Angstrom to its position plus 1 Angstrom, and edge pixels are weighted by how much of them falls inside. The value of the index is 0.6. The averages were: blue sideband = 9.58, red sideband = 9.74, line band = 9.24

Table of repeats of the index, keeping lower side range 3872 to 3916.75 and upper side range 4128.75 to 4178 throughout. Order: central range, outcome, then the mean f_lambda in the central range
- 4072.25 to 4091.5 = 0.6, 8.43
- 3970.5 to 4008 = 1.4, 8.76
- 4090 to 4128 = 1.8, 8.15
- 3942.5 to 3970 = -2.3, 10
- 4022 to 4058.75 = -0.4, 8.97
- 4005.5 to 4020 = 1.0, 8.38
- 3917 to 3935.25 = 0.3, 9.21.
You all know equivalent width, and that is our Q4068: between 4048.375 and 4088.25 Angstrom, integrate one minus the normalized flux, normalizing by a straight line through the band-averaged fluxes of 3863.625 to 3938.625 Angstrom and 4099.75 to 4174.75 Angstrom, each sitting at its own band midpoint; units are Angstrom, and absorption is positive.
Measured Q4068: -0.44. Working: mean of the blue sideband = 9.44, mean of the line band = 8.7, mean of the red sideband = 8.26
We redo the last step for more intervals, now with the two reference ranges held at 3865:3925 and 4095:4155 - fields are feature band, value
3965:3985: -0.4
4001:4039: 0.9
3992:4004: 0.6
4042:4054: -0.7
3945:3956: -1.1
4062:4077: -0.3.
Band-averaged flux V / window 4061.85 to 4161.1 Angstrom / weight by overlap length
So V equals 8.3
